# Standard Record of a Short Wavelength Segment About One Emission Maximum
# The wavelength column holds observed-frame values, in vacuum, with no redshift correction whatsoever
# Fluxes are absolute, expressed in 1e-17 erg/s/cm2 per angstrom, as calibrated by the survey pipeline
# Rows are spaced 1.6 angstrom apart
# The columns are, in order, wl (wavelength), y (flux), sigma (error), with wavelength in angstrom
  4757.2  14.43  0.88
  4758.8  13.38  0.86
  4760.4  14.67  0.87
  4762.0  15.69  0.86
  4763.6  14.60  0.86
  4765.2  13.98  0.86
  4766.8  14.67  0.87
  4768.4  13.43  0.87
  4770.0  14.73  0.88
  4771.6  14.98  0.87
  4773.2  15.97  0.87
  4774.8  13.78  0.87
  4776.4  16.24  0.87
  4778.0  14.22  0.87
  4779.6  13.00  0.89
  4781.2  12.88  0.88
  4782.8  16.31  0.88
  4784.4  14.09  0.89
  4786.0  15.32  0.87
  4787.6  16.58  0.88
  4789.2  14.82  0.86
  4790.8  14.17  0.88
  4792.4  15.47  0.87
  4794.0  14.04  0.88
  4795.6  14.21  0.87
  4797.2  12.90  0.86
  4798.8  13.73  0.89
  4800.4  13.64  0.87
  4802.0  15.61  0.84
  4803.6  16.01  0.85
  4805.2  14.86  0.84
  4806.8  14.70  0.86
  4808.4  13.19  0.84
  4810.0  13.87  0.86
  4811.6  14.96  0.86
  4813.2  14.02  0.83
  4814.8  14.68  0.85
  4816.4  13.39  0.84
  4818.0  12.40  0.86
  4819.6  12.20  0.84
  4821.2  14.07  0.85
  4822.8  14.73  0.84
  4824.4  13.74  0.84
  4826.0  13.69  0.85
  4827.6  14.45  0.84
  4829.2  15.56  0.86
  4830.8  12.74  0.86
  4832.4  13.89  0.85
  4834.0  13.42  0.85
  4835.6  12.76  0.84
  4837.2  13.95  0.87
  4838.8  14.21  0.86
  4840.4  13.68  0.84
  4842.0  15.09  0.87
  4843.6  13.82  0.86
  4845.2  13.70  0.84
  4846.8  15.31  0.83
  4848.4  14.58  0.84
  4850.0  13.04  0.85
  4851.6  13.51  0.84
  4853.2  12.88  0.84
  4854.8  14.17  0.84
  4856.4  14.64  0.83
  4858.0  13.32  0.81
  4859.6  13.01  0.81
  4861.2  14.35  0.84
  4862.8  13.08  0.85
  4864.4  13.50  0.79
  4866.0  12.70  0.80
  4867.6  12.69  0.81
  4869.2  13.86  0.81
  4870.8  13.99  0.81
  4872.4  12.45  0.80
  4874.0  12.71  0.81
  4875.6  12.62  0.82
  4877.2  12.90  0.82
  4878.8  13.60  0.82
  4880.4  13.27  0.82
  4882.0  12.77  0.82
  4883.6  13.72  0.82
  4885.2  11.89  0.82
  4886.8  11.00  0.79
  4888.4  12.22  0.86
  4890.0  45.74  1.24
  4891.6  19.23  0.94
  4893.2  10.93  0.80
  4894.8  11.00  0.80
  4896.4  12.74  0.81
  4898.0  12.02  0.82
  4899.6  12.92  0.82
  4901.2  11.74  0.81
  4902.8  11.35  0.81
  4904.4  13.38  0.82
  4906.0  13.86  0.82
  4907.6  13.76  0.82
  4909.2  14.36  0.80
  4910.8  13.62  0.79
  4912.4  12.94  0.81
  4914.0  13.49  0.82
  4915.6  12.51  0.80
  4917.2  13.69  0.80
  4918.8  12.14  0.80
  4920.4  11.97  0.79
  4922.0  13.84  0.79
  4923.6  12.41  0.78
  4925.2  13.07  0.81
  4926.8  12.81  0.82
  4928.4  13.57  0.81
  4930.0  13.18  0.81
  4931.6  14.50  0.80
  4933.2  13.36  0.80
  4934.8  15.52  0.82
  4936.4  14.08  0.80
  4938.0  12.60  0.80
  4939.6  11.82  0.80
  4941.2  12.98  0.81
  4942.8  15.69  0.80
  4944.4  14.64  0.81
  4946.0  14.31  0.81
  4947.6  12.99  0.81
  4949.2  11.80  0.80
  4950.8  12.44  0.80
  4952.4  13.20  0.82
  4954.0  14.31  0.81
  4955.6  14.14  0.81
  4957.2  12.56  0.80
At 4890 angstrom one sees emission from H-beta 4861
